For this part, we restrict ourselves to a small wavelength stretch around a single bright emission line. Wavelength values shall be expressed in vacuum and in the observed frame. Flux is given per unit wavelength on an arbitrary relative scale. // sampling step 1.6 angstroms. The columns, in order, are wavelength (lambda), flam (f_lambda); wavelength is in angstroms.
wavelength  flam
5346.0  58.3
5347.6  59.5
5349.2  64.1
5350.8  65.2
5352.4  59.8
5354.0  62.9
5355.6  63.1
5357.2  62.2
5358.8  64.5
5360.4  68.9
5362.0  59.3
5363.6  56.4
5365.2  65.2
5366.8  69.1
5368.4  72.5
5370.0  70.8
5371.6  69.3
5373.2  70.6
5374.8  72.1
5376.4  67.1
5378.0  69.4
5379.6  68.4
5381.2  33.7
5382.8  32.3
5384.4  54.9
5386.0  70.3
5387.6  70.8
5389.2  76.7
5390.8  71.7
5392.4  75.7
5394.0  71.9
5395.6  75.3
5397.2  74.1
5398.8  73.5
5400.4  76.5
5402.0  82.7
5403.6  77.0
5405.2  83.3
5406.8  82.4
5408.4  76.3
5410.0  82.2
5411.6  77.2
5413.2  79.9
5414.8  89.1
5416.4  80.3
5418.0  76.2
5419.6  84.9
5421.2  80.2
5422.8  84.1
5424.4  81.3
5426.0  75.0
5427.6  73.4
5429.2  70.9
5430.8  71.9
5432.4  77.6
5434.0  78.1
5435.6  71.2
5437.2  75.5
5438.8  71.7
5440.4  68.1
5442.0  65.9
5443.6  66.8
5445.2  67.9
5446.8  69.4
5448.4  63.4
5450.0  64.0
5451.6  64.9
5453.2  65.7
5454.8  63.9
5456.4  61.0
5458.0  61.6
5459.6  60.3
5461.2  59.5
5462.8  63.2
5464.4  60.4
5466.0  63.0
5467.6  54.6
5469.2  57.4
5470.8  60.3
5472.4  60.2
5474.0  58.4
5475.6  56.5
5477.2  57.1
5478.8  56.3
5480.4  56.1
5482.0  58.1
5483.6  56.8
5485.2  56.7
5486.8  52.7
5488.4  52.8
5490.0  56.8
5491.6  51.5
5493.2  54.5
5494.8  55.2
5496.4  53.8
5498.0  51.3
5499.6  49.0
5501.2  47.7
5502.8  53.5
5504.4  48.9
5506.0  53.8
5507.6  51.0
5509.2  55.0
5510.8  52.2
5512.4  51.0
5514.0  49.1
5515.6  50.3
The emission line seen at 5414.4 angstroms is C III] 1909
